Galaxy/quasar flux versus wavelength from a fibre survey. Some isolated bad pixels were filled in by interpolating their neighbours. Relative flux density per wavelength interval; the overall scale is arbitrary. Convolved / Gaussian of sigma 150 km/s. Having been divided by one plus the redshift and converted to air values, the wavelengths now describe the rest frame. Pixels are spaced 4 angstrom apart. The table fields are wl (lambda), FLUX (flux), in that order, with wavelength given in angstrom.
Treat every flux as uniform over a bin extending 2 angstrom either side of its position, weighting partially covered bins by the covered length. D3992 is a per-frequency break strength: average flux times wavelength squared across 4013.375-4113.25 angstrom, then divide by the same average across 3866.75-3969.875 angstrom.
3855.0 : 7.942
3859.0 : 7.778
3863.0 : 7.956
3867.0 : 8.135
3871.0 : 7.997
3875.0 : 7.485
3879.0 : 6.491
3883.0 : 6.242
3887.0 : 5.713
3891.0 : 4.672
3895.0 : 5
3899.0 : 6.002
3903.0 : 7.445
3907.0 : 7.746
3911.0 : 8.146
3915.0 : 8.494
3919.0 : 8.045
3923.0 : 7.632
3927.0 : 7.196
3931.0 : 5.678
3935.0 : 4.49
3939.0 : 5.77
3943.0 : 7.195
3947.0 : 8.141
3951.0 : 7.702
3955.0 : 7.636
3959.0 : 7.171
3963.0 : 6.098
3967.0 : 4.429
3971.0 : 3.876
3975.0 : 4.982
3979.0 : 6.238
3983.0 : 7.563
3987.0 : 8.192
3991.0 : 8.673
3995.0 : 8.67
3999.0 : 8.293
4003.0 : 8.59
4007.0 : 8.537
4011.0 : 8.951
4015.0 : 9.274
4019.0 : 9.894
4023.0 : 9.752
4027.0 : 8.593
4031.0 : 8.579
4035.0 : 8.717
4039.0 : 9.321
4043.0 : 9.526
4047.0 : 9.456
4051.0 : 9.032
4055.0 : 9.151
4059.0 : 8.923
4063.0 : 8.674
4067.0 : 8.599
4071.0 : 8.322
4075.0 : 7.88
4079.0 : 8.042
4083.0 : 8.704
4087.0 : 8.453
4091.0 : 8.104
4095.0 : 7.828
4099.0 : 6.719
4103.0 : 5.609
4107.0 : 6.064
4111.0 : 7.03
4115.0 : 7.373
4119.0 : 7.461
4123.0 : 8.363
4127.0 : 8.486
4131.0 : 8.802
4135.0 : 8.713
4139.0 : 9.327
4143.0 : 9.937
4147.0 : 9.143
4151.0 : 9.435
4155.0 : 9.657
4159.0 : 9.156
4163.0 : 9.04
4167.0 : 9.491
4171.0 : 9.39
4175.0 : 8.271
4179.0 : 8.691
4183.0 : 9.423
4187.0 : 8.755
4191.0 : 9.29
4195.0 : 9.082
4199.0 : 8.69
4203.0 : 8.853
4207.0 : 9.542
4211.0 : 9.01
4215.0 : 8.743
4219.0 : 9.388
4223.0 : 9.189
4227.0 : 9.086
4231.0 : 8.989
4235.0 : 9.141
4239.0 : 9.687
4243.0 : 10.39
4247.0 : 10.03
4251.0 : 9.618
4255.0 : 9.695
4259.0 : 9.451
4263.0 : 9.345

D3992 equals 1.34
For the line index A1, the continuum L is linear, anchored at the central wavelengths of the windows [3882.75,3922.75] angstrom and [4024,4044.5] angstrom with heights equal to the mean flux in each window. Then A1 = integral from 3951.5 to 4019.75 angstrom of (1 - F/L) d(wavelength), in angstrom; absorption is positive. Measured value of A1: 6.4 angstrom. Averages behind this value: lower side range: 6.81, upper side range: 8.97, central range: 7.44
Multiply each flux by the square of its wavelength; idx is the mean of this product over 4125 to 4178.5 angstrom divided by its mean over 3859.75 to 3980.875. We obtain 1.5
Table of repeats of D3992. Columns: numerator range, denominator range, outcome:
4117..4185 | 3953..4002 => 1.43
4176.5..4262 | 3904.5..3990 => 1.56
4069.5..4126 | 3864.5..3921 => 1.20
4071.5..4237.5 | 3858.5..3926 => 1.38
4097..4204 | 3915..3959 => 1.35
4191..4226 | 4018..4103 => 1.14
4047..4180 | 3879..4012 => 1.32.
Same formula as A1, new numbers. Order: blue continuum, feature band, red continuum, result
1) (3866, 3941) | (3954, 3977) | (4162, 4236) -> 5.1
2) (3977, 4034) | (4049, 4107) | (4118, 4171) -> 4.8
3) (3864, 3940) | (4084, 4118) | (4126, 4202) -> 5.3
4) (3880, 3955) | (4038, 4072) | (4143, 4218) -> -4.4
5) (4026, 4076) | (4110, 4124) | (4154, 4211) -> 2.2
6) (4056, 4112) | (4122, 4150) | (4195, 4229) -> -2.3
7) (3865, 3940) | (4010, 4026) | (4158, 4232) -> -3.7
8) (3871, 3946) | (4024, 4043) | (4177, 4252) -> -2.9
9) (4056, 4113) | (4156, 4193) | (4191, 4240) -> -1.6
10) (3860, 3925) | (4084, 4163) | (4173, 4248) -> 3.5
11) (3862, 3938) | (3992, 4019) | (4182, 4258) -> -4.1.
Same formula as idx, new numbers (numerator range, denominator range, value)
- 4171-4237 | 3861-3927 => 1.49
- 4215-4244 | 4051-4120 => 1.27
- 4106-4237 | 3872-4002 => 1.46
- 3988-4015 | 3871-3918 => 1.35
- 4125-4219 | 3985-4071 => 1.09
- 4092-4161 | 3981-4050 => 0.98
